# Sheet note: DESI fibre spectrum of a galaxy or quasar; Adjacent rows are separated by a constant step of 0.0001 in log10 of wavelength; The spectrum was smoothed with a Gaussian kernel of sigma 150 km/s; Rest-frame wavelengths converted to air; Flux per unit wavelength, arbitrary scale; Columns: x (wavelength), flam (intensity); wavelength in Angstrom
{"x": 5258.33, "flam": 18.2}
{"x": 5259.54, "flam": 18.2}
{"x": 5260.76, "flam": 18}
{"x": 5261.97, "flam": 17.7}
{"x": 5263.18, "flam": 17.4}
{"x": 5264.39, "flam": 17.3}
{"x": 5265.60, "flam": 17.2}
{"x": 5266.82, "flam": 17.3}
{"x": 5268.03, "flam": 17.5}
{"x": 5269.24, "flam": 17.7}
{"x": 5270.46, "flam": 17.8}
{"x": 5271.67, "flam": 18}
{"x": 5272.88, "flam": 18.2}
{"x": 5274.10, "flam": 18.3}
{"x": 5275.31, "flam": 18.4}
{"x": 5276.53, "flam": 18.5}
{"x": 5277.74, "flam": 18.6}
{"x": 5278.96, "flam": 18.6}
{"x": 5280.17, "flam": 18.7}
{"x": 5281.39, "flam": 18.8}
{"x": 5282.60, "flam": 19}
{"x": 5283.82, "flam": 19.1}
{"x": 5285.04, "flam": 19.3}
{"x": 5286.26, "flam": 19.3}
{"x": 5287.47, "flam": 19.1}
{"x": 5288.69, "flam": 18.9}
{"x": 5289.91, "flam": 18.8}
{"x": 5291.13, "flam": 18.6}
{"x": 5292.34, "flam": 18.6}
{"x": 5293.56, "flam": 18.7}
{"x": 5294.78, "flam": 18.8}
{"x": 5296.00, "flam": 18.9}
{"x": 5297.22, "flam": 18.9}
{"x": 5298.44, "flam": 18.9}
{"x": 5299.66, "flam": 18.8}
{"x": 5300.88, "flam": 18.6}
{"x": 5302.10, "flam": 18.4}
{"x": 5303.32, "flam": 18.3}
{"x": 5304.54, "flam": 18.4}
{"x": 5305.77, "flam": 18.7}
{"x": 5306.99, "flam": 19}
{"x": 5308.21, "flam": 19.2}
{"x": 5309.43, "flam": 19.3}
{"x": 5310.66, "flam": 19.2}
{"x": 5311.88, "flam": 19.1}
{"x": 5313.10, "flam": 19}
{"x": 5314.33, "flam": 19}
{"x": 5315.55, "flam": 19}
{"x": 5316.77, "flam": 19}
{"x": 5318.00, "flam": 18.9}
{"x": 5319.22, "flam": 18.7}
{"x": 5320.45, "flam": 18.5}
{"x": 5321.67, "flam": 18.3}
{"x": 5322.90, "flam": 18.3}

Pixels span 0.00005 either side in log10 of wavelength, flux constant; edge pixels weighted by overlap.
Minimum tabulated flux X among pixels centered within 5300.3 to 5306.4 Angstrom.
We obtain 18.3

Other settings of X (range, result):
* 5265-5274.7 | 17.2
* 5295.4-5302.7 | 18.4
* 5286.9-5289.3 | 18.9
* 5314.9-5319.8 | 18.7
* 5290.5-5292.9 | 18.6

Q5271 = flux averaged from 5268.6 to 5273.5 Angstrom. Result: 17.9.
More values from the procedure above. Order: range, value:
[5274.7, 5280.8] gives 18.6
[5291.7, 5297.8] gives 18.8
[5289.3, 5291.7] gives 18.7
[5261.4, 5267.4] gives 17.4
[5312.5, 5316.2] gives 19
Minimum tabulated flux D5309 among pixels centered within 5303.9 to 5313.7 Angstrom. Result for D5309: 18.4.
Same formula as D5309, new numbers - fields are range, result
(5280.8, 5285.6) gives 18.8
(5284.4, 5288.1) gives 19.1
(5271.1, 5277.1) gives 18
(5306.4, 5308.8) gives 19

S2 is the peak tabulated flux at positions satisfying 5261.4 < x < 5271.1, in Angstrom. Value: 17.8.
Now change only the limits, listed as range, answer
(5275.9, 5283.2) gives 19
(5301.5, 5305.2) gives 18.4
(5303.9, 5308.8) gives 19.2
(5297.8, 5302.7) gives 18.9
